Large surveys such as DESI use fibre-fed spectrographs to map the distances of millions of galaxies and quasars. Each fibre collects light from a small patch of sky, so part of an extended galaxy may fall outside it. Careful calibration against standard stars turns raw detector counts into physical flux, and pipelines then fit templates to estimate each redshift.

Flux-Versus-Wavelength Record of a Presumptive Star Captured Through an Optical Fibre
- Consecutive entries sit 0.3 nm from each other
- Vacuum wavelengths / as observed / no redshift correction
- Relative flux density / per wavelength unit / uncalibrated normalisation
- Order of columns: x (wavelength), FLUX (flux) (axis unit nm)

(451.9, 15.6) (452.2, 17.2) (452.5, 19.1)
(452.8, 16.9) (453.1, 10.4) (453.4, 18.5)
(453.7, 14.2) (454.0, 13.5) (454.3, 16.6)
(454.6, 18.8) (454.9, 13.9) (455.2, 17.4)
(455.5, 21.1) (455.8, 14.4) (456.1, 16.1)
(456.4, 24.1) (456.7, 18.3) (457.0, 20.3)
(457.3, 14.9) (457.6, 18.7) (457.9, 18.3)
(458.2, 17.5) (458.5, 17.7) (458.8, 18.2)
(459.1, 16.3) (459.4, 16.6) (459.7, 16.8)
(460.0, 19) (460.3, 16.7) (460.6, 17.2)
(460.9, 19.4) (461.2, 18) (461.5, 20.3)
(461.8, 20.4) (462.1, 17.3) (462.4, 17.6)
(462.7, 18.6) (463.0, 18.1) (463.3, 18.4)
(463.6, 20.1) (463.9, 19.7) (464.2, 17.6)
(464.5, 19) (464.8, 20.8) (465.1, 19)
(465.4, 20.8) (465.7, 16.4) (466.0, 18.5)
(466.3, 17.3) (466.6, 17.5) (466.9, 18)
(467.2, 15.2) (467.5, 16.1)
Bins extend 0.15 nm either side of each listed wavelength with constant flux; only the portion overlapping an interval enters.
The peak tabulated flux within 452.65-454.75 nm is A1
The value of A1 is 18.8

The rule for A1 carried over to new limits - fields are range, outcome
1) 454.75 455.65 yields 21.1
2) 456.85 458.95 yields 20.3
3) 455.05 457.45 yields 24.1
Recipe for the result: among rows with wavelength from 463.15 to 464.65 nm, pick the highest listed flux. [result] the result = 20.1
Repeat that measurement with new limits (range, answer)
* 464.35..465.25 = 20.8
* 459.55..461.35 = 19.4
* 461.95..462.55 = 17.6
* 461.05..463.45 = 20.4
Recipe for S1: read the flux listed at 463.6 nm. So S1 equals 20.1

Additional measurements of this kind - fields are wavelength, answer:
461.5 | 20.3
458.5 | 17.7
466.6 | 17.5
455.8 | 14.4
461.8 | 20.4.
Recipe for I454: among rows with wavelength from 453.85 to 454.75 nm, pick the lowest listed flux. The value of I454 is 13.5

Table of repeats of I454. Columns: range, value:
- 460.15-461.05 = 16.7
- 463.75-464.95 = 17.6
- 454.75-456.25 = 13.9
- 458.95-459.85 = 16.3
